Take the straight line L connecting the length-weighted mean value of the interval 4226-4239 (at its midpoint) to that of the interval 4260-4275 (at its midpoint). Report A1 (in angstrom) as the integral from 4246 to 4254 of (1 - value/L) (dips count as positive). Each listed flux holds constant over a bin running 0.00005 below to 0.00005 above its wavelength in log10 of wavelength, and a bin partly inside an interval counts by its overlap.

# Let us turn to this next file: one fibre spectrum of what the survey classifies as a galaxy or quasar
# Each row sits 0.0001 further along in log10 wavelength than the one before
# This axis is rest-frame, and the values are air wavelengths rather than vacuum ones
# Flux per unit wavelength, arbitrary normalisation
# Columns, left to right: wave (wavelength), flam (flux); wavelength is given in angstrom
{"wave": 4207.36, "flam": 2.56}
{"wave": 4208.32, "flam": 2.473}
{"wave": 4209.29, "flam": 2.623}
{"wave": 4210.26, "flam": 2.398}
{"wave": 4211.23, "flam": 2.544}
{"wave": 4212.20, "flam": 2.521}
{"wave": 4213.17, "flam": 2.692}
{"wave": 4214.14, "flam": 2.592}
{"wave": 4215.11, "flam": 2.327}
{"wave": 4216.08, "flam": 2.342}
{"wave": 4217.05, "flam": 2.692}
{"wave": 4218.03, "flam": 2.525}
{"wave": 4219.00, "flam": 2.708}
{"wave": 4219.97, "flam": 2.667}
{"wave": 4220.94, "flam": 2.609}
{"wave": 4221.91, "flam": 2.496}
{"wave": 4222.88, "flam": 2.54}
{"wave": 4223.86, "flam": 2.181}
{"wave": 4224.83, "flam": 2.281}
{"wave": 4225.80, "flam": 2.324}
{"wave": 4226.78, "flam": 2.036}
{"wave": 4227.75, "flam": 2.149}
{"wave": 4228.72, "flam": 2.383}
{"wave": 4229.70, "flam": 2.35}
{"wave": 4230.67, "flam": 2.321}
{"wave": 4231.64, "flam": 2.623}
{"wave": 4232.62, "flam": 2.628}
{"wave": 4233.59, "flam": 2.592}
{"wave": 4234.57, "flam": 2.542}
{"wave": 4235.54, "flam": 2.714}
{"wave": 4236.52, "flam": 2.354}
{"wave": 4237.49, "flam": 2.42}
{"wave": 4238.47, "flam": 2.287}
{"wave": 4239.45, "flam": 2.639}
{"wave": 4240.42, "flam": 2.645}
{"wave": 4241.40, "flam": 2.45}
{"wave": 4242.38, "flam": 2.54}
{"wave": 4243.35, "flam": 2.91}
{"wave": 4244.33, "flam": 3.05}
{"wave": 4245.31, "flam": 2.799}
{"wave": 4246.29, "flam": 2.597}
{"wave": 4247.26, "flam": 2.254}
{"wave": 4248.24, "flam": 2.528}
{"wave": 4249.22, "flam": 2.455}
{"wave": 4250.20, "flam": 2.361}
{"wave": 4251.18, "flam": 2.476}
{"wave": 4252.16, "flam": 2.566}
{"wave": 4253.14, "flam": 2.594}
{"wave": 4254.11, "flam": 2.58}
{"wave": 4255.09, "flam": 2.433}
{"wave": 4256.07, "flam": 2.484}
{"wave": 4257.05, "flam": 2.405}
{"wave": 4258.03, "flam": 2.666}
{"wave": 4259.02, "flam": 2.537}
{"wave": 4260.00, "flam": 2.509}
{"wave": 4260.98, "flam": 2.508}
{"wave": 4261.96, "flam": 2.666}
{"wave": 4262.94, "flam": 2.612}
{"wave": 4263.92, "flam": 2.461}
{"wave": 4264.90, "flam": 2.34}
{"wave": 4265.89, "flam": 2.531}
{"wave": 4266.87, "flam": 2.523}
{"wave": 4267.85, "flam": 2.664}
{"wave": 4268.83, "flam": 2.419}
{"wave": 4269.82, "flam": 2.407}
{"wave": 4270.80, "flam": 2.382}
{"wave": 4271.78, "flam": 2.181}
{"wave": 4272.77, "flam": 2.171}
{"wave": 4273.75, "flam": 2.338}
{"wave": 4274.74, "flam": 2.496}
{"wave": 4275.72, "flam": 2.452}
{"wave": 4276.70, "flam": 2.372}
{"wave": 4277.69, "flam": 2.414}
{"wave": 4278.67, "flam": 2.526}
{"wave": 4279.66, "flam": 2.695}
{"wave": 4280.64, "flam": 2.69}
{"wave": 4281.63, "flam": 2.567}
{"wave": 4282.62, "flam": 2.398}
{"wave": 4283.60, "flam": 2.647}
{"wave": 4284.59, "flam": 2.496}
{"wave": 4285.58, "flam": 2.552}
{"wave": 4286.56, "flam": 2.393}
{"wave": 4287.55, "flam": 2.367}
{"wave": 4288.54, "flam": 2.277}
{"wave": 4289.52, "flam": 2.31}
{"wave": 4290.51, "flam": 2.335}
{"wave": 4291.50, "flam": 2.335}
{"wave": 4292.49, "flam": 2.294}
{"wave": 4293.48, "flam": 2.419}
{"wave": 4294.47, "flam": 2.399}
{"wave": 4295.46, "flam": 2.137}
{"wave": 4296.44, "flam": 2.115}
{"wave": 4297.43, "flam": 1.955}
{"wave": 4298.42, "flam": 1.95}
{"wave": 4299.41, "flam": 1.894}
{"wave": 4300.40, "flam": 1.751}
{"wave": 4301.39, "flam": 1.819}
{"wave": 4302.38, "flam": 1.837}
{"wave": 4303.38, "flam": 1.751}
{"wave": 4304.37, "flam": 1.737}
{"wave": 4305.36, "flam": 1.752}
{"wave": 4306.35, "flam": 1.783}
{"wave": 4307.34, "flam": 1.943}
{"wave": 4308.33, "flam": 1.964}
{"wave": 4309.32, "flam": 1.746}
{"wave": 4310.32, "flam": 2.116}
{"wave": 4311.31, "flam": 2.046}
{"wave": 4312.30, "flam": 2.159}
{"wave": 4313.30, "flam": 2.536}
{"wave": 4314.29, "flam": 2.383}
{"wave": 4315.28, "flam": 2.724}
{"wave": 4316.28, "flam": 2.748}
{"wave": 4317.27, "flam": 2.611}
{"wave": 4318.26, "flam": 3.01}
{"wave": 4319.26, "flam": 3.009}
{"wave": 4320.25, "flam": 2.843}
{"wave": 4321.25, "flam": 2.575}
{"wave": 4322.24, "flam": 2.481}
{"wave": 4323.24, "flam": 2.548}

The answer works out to -0.2 angstrom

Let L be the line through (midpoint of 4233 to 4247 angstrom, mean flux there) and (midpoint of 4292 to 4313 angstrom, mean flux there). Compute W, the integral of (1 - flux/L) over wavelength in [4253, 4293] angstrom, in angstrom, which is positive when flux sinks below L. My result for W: -3.33 angstrom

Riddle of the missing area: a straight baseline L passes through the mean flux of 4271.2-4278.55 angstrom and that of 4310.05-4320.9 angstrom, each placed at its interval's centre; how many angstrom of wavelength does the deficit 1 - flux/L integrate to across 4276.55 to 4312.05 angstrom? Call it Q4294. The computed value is 3.9 angstrom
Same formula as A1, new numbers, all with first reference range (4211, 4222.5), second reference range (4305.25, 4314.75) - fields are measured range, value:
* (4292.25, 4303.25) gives 0.4 angstrom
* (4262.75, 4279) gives -1.1 angstrom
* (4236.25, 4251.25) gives -0.9 angstrom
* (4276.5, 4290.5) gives -1.8 angstrom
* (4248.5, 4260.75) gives -0.8 angstrom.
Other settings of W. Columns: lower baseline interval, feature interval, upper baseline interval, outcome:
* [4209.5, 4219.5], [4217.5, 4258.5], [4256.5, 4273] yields 0.03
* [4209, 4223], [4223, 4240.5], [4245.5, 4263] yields 0.86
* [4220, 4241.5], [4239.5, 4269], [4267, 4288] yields -1.26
